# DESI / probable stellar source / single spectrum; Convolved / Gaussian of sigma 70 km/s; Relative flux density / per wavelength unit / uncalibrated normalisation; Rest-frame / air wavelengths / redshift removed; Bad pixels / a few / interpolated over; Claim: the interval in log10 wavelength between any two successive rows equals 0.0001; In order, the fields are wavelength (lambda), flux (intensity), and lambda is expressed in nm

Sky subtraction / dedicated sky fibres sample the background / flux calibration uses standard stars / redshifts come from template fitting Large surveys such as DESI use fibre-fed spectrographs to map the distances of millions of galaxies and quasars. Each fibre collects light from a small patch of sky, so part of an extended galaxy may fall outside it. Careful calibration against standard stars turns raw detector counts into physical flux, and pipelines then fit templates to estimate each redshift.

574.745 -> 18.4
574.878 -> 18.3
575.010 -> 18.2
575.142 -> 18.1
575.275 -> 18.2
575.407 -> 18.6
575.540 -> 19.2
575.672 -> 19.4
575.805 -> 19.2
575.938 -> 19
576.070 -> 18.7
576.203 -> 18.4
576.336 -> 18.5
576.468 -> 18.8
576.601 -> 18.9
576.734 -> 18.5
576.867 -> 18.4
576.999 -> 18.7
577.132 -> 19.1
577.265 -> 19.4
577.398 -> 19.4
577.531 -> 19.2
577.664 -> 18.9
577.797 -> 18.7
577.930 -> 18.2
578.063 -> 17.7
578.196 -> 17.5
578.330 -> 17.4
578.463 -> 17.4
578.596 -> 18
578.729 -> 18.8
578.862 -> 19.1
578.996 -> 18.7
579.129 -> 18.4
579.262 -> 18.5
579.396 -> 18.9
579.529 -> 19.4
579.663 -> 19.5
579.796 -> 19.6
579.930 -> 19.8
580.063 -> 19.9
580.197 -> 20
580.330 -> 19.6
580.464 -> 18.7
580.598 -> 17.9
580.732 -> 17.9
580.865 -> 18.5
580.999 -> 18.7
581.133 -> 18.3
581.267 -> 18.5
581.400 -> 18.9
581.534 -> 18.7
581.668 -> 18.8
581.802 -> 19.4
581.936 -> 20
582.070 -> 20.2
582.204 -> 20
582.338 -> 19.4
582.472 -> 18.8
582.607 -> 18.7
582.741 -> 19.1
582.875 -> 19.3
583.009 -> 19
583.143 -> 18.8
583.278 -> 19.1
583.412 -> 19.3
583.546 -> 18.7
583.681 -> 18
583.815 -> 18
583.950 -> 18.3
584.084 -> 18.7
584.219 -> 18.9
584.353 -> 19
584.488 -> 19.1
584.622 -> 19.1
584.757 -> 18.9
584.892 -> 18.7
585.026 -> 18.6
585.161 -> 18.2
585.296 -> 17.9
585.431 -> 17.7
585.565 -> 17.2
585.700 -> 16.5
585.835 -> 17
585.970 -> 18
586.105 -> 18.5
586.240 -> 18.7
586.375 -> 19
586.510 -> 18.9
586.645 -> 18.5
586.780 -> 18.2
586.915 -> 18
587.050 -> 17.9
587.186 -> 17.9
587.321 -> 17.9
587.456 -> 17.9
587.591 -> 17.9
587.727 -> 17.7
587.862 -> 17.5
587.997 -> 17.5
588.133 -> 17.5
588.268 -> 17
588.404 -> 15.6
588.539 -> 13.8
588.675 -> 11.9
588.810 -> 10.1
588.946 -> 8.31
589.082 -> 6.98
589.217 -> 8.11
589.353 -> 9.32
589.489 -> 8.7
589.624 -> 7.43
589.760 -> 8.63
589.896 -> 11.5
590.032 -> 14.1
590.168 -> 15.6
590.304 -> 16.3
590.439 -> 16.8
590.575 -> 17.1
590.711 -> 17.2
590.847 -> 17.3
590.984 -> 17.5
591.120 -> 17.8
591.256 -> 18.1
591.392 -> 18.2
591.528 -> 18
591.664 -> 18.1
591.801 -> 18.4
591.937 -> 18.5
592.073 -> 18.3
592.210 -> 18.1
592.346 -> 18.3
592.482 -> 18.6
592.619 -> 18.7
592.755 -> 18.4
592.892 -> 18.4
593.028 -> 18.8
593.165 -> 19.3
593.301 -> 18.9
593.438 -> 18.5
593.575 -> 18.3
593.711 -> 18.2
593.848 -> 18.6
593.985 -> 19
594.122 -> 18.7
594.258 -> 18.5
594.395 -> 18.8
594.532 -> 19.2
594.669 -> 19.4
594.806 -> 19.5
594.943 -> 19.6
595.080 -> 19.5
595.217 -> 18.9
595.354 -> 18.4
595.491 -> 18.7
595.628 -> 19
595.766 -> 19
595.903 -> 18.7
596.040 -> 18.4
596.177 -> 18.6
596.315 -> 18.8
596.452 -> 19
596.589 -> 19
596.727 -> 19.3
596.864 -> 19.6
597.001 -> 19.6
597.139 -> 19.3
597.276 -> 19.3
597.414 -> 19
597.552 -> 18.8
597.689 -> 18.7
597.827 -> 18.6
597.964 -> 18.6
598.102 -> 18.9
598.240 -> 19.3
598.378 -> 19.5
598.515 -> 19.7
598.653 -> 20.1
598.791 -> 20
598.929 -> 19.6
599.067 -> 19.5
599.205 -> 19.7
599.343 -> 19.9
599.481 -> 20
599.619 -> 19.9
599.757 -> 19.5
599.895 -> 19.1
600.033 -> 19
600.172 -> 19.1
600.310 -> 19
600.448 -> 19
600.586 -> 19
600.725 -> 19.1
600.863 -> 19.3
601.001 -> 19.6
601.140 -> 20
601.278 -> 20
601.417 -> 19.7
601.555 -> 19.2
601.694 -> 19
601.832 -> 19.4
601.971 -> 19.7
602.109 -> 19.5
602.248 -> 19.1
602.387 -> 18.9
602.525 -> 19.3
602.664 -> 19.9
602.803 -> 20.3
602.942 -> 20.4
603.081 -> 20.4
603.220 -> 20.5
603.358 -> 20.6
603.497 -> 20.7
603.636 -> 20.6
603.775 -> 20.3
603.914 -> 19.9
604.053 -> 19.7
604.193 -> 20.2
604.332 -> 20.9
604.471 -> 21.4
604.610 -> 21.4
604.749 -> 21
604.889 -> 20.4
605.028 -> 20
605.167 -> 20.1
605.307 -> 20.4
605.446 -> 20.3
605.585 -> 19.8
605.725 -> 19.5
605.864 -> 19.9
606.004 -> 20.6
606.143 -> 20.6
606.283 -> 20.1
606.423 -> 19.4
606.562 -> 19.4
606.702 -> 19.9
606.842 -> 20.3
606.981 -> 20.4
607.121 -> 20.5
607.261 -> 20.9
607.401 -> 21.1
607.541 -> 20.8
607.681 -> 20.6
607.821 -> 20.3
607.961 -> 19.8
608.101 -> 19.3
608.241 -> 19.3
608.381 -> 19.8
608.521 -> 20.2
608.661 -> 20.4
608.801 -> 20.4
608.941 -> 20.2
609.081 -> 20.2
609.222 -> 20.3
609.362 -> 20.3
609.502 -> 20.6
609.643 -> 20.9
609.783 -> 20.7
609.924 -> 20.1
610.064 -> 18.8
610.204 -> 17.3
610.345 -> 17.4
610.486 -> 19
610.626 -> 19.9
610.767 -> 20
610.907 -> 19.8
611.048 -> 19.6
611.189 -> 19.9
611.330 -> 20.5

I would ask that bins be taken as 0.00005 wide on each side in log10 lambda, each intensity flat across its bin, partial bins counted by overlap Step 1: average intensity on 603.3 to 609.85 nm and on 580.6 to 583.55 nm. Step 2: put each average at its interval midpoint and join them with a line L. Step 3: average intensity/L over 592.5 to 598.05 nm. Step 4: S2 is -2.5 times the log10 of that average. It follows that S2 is 0.05 mag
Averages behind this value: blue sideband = 19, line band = 18.9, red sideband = 20.3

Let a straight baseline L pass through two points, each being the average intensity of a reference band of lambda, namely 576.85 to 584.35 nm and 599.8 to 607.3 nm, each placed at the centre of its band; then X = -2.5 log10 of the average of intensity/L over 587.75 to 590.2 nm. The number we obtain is 0.49 mag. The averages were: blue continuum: 18.8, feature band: 12.2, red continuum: 19.9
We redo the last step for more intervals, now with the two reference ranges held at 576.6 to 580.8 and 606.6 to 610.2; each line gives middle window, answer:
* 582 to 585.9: 0.02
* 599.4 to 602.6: 0.03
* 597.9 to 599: 0.01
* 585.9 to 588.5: 0.08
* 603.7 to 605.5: -0.02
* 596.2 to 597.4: 0.02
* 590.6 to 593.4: 0.07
